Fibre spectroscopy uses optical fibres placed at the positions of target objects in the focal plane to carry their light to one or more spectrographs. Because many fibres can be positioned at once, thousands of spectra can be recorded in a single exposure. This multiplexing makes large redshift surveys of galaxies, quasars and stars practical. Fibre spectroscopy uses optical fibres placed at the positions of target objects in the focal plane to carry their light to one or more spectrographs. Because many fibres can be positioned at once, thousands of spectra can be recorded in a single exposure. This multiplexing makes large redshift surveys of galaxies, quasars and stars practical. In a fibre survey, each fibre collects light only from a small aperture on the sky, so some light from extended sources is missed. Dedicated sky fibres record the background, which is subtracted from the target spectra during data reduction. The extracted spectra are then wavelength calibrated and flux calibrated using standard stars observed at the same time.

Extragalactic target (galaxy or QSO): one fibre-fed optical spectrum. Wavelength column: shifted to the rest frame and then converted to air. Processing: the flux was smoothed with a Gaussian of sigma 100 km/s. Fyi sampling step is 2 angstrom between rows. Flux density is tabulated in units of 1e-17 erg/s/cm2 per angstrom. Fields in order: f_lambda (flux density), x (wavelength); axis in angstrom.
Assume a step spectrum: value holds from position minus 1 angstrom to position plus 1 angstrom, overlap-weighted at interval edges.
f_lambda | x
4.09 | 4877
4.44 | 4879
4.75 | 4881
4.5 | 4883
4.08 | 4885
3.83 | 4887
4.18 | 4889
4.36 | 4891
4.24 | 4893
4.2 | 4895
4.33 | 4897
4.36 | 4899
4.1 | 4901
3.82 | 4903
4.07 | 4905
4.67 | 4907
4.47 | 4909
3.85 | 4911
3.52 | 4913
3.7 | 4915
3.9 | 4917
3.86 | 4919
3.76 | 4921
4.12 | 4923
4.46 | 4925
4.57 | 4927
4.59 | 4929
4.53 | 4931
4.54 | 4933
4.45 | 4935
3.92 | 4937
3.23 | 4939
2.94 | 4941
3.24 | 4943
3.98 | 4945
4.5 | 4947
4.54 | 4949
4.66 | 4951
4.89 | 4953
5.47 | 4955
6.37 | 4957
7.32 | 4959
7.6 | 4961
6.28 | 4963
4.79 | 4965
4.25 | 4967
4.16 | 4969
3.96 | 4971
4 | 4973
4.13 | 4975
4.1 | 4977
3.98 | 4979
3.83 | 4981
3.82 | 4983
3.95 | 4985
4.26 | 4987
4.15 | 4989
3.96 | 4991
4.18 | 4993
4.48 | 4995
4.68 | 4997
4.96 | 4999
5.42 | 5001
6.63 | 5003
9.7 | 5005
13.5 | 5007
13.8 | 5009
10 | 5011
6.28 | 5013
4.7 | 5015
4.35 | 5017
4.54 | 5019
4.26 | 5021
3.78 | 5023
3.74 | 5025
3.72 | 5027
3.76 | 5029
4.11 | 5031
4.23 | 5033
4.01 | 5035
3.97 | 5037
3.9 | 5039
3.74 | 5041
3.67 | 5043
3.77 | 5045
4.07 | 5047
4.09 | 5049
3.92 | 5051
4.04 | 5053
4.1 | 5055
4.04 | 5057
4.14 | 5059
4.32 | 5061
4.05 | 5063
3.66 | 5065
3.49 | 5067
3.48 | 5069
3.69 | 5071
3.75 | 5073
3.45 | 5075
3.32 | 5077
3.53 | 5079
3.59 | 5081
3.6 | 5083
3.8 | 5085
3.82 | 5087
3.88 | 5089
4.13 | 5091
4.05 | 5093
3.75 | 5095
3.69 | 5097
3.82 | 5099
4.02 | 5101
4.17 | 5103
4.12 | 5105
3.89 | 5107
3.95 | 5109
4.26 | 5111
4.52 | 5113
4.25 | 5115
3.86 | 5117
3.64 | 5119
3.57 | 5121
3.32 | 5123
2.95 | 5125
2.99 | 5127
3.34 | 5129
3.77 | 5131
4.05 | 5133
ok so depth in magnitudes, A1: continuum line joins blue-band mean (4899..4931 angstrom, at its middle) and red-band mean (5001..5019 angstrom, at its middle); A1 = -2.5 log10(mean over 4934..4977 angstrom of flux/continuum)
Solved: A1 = 0.24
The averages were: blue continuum 4.12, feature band 4.69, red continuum 8.22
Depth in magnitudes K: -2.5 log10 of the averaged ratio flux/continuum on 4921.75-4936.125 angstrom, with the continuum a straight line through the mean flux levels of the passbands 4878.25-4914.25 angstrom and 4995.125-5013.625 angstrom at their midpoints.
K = 0.212 mag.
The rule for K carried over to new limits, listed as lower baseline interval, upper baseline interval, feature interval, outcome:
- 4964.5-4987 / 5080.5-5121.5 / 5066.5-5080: 0.126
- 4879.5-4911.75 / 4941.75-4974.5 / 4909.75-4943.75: 0.163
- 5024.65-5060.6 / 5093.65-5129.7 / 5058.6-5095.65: 0.033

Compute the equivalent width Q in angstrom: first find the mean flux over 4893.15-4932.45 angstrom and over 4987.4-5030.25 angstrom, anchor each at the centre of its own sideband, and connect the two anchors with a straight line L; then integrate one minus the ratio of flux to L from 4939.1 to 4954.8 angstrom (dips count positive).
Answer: 2.2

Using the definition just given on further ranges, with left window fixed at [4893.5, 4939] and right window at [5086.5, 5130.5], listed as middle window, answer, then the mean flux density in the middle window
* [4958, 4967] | -4.8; 6.25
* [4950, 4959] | -3.3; 5.57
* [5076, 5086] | 0.8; 3.57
